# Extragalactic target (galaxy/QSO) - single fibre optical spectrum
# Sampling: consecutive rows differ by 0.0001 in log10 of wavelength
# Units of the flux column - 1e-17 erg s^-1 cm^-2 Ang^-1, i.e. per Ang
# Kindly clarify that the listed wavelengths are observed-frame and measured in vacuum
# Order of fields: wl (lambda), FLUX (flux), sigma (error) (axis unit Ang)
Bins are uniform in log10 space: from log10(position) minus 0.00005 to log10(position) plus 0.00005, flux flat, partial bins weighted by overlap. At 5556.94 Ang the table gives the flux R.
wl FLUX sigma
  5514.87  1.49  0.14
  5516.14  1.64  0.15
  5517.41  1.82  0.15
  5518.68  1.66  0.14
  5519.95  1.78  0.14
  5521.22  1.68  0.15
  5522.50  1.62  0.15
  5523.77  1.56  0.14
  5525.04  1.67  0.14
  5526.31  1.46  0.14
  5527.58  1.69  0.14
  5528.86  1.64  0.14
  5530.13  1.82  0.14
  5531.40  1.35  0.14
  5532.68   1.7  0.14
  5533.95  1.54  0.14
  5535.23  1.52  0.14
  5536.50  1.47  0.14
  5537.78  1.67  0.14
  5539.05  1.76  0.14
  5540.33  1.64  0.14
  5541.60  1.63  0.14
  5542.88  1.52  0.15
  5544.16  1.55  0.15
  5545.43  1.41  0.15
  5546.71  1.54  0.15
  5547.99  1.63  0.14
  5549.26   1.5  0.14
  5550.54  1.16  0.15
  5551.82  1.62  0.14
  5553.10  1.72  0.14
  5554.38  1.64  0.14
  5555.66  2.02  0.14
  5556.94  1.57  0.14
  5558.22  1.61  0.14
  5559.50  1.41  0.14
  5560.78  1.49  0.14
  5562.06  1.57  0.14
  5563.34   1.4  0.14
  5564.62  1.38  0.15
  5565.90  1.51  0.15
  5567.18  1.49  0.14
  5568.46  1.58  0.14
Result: 1.57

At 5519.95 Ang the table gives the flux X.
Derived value 1.78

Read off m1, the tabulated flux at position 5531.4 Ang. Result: 1.35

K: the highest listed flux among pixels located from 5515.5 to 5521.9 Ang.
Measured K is 1.82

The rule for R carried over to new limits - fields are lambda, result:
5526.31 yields 1.46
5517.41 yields 1.82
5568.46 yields 1.58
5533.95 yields 1.54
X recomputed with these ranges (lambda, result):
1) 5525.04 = 1.67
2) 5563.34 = 1.4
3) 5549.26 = 1.5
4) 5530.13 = 1.82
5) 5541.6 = 1.63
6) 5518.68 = 1.66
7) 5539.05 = 1.76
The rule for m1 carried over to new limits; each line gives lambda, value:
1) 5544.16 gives 1.55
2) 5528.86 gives 1.64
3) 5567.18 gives 1.49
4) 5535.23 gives 1.52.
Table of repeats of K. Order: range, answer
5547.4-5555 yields 1.72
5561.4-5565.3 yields 1.57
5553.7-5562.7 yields 2.02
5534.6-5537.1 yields 1.52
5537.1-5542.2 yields 1.76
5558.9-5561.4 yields 1.49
